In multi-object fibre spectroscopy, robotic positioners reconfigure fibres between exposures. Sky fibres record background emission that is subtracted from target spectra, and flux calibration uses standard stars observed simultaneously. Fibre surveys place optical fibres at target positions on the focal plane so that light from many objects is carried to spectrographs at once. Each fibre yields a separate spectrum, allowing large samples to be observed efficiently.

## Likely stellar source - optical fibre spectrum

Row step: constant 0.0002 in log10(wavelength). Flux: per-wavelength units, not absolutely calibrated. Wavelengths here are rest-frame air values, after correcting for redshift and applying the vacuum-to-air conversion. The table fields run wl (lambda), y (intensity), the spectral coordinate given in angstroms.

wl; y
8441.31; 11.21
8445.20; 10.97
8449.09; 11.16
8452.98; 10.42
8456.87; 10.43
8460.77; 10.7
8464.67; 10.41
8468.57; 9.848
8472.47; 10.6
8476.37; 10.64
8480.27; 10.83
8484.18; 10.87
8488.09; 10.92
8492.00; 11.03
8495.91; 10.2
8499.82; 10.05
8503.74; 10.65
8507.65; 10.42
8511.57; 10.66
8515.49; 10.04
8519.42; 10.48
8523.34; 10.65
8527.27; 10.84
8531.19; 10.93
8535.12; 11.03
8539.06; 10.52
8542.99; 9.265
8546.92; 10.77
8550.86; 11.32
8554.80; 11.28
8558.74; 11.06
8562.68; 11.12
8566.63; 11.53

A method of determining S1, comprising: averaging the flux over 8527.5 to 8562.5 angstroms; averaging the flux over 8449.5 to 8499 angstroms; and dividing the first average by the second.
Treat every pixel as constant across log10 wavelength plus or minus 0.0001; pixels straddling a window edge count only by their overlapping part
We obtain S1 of 1.0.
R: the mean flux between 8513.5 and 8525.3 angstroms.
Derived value 10.4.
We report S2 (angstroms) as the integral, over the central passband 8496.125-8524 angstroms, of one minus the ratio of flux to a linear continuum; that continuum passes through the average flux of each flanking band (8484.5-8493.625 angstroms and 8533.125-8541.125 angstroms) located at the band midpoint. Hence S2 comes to 1.2 angstroms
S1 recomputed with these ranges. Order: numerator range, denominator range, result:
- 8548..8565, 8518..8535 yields 1.04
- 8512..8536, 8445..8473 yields 1.01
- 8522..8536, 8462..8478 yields 1.05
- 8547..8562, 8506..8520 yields 1.07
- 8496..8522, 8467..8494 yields 0.97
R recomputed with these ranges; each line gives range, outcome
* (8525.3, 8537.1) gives 10.9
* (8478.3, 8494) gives 10.9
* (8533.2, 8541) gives 10.8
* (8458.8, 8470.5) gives 10.3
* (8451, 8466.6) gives 10.5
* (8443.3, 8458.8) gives 10.7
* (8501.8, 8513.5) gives 10.6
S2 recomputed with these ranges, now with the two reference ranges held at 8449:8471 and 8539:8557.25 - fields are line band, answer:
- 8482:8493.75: -0.48 angstroms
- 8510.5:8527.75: 0.14 angstroms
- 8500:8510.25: 0.09 angstroms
